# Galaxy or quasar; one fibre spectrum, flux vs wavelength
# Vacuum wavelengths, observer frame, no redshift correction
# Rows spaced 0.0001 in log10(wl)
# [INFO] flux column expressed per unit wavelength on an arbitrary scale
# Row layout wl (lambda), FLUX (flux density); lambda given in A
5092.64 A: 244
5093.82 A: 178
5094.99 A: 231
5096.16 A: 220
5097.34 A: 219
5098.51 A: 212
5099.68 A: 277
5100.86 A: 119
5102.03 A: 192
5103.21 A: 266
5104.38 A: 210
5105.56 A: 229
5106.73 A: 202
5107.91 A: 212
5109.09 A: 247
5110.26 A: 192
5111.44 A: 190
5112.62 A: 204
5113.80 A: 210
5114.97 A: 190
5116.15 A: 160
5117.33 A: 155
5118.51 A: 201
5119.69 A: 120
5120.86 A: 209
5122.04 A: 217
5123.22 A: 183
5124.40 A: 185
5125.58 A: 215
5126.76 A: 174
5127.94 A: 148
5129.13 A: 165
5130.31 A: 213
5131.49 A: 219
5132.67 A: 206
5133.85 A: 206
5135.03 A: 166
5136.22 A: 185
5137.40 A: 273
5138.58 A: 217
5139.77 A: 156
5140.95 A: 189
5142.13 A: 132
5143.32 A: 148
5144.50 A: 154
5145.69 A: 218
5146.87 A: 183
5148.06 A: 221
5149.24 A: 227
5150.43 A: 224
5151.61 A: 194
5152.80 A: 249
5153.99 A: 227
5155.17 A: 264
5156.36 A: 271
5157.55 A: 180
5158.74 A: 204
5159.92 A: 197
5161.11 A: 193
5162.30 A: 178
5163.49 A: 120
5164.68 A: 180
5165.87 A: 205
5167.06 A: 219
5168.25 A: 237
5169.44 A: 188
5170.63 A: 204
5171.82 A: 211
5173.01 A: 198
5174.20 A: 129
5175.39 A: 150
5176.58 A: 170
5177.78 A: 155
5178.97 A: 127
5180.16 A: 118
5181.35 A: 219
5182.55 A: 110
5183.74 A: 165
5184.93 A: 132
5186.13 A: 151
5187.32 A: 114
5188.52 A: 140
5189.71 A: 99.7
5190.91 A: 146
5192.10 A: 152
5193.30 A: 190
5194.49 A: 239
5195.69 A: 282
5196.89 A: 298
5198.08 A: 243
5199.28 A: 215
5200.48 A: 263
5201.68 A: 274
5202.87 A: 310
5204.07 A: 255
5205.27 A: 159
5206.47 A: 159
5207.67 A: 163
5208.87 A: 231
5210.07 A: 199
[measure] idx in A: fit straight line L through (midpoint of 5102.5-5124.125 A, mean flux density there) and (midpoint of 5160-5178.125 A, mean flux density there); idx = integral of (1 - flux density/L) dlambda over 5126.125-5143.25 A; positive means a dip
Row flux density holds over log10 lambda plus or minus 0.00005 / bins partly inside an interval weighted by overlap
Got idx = 0.5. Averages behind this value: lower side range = 200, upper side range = 183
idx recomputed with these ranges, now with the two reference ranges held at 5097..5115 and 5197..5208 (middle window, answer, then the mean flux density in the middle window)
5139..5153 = 1.9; 190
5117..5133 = 2.1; 187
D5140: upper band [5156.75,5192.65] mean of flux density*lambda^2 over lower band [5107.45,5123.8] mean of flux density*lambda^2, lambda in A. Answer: 0.89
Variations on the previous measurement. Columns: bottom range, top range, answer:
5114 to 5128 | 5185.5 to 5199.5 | 1.06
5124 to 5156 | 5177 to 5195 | 0.77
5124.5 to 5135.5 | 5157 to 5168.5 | 1.01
